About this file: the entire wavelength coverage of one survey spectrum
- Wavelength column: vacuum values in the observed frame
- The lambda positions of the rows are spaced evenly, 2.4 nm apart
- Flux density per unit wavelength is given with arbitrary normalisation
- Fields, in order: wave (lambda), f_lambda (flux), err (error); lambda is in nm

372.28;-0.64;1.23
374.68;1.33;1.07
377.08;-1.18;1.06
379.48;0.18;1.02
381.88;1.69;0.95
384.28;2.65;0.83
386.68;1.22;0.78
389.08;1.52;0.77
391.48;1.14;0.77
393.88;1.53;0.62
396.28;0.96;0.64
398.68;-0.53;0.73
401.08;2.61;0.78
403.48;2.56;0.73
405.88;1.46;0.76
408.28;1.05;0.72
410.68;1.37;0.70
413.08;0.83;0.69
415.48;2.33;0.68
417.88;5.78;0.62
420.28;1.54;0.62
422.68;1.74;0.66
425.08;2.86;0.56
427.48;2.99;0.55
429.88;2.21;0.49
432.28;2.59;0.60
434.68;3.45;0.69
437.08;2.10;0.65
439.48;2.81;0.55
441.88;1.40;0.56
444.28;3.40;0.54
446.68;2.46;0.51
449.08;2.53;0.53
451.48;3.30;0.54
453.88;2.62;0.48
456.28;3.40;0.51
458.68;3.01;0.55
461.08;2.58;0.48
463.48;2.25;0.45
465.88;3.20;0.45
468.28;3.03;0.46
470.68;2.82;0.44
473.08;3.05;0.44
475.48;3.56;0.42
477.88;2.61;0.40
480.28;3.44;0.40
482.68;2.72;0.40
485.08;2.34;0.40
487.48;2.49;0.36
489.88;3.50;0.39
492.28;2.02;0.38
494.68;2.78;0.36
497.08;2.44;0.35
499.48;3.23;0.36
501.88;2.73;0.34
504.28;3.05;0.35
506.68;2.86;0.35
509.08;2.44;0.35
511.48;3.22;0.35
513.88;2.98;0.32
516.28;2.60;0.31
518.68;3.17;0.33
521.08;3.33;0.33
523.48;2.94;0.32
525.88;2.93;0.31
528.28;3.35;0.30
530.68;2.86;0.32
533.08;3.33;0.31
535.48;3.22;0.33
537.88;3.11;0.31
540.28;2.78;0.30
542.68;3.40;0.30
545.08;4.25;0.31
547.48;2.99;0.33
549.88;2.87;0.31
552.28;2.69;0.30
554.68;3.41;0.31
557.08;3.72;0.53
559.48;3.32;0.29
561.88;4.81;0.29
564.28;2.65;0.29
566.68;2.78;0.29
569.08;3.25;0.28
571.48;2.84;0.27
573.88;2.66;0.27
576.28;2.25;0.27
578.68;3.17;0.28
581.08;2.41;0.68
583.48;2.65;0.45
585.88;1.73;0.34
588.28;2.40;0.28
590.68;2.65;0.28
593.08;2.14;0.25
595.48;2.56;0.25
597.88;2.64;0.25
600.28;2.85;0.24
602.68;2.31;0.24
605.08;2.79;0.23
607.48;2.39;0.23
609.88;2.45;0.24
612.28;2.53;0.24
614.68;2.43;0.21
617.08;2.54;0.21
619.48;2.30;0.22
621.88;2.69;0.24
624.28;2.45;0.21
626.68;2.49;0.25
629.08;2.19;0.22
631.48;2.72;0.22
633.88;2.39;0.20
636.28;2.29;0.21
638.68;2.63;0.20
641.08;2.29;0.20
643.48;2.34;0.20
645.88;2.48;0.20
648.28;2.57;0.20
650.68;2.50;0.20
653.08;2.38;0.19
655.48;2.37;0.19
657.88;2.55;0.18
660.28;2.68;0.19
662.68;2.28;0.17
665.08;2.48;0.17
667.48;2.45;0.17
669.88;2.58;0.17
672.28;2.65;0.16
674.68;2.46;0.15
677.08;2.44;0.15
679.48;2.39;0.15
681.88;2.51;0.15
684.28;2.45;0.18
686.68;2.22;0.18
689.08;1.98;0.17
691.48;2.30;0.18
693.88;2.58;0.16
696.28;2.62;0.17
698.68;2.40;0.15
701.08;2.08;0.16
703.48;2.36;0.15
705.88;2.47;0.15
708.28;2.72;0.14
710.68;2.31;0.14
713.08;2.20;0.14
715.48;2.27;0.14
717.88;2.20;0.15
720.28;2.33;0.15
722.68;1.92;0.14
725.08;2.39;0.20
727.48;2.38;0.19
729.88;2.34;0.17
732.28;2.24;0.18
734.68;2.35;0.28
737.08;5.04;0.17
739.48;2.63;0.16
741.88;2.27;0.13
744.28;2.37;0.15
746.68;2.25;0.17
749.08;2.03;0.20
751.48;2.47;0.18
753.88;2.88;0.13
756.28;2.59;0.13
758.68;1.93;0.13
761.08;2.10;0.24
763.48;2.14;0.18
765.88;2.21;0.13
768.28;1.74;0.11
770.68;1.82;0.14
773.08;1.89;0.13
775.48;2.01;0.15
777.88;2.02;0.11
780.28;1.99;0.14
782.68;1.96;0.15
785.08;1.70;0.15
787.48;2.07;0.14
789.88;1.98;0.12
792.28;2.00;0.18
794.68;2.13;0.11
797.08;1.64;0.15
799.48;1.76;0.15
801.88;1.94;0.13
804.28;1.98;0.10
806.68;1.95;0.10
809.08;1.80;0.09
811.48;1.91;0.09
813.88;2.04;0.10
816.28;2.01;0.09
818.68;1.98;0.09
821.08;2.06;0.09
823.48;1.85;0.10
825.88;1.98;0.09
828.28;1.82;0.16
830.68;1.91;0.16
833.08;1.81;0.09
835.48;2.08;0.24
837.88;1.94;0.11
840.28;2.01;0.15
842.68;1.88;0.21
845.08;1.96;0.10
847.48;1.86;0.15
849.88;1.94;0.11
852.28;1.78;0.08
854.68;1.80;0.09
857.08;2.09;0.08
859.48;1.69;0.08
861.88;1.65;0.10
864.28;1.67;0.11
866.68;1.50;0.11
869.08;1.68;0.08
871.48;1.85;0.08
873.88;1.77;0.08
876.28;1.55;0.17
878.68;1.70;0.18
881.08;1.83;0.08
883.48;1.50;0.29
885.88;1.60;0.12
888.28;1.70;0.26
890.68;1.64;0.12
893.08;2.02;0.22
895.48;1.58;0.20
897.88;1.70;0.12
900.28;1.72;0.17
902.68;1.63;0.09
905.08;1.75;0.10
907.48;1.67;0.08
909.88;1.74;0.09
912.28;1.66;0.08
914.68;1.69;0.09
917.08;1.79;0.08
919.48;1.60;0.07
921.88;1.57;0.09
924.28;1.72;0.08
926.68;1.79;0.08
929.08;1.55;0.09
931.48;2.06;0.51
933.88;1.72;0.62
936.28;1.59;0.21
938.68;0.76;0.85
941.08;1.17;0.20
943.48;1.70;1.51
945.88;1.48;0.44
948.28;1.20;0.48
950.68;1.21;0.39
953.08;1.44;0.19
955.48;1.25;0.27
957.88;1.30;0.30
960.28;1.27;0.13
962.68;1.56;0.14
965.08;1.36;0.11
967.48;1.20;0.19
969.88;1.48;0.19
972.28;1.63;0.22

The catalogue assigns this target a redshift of 0.12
